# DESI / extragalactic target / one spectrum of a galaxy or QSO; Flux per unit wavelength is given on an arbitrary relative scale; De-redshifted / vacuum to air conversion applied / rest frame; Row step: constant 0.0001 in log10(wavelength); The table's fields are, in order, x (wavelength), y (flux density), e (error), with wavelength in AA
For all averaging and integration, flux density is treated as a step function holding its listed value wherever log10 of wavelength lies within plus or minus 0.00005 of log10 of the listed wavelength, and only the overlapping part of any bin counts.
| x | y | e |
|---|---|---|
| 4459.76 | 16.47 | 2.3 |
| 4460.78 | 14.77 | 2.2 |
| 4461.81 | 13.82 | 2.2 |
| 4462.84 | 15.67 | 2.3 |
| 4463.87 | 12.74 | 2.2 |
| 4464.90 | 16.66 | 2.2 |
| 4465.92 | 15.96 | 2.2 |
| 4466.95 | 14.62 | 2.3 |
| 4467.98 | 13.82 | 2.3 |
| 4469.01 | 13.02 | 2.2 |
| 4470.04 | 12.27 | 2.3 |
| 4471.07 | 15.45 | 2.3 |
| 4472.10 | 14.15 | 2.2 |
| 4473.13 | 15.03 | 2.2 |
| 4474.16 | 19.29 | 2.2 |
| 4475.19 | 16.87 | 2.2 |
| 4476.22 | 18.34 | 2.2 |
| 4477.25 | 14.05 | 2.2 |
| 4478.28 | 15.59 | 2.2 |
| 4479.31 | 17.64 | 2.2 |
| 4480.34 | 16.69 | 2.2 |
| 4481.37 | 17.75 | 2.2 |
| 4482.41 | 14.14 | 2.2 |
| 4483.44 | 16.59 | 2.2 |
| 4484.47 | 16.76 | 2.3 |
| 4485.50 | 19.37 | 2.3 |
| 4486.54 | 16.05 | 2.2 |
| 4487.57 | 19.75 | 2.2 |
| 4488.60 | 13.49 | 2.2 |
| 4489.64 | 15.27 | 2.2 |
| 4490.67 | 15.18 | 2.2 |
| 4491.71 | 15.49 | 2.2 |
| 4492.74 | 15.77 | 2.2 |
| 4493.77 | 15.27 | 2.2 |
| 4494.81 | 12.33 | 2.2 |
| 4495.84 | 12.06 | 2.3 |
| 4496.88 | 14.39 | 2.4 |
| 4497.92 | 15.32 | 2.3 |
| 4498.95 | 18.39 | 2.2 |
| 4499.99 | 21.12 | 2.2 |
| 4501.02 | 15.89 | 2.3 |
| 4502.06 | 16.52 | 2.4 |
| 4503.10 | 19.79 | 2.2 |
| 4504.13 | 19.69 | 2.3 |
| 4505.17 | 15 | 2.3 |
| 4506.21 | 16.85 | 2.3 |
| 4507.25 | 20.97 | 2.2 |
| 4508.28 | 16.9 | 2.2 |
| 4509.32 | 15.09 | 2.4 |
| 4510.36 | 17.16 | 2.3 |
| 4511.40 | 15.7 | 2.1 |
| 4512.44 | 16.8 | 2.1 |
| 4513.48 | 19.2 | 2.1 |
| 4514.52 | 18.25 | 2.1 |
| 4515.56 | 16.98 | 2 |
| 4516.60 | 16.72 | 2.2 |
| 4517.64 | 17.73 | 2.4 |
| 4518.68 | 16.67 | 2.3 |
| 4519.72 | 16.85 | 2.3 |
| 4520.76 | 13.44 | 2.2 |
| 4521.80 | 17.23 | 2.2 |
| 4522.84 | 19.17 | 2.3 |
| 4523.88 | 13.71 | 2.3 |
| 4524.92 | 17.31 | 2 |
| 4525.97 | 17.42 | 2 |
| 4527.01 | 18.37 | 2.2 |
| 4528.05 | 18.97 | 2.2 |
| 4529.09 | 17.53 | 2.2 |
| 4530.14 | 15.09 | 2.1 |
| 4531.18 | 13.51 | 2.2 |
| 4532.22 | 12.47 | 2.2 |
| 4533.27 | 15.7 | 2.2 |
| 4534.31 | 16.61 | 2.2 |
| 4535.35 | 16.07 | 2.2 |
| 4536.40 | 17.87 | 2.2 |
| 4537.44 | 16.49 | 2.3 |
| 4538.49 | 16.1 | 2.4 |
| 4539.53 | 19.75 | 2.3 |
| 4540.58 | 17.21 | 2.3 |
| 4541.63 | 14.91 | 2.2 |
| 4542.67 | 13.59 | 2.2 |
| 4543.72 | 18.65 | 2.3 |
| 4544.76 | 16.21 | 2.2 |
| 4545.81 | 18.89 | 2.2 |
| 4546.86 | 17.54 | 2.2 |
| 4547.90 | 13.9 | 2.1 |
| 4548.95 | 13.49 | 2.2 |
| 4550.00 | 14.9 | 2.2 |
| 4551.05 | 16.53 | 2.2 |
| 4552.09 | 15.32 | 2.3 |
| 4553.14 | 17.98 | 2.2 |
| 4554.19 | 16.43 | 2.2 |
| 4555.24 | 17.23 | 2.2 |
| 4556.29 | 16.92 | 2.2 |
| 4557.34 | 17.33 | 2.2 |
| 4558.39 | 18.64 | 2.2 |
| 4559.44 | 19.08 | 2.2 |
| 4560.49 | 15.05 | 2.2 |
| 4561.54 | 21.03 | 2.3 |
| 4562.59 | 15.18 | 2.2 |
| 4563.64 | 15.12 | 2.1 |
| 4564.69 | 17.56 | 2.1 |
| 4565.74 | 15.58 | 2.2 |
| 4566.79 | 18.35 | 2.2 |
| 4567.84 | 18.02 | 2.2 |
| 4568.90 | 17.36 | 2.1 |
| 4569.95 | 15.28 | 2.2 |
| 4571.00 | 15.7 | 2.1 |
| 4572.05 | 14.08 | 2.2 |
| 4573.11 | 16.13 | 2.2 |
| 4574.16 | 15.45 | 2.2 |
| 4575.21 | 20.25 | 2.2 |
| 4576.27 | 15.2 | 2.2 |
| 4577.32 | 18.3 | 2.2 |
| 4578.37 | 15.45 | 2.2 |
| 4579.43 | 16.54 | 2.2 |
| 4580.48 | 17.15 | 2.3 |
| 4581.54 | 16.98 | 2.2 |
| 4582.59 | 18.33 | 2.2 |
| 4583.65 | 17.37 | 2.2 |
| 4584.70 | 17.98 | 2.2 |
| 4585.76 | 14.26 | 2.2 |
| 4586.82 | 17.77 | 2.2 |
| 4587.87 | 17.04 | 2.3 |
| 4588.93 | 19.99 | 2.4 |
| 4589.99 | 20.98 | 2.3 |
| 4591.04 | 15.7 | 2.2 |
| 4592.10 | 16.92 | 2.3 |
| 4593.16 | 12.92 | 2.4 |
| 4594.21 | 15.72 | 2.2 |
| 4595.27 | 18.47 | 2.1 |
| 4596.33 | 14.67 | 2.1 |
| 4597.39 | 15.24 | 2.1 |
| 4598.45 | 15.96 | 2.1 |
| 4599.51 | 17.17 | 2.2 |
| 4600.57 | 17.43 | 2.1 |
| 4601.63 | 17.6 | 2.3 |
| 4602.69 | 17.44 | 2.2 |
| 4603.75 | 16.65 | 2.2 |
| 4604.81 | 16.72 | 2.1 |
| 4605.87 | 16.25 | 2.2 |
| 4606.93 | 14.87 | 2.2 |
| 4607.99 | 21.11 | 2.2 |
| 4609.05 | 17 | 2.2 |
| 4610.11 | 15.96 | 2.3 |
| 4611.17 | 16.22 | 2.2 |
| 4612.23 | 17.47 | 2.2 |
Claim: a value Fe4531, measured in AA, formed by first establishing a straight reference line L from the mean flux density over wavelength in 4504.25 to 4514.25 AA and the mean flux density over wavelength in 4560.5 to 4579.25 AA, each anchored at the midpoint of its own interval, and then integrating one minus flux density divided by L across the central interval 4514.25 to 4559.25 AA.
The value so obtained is 1.04 AA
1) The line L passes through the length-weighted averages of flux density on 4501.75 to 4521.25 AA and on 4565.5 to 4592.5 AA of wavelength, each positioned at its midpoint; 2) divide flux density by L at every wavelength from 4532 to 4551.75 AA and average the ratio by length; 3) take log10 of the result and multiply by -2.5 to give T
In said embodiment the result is 0.06 mag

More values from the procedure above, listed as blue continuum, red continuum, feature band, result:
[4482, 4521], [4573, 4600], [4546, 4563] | 0.003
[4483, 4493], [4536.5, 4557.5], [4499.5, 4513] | -0.069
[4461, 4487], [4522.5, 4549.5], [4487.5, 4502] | 0.022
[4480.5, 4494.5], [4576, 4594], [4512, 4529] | -0.048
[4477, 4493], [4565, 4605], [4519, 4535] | 0.017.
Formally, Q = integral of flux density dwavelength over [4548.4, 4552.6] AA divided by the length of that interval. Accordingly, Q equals 15.1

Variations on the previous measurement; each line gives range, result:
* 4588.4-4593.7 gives 17.3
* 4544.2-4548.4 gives 16.7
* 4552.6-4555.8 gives 17.2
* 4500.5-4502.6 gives 16.3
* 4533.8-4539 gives 16.6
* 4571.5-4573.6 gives 15.1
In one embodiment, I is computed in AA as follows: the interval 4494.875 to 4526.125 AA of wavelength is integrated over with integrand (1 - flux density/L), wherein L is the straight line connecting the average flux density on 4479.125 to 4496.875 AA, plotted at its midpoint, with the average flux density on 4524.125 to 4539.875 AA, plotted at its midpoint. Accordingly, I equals -1.4 AA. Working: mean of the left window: 15.8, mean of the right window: 16.5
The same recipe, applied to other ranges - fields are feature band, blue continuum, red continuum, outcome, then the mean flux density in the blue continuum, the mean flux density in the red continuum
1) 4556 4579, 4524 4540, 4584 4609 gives -0.2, 16.5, 16.9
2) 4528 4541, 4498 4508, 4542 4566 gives 0.7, 18.1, 16.6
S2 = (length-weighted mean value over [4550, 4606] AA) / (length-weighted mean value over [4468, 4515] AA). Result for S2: 1.0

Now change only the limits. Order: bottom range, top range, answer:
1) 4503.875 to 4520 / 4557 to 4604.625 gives 0.98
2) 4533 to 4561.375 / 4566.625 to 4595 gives 1.01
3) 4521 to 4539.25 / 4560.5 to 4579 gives 1.01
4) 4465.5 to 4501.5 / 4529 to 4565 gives 1.04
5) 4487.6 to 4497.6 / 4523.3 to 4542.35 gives 1.12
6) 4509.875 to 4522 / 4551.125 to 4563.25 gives 1.02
